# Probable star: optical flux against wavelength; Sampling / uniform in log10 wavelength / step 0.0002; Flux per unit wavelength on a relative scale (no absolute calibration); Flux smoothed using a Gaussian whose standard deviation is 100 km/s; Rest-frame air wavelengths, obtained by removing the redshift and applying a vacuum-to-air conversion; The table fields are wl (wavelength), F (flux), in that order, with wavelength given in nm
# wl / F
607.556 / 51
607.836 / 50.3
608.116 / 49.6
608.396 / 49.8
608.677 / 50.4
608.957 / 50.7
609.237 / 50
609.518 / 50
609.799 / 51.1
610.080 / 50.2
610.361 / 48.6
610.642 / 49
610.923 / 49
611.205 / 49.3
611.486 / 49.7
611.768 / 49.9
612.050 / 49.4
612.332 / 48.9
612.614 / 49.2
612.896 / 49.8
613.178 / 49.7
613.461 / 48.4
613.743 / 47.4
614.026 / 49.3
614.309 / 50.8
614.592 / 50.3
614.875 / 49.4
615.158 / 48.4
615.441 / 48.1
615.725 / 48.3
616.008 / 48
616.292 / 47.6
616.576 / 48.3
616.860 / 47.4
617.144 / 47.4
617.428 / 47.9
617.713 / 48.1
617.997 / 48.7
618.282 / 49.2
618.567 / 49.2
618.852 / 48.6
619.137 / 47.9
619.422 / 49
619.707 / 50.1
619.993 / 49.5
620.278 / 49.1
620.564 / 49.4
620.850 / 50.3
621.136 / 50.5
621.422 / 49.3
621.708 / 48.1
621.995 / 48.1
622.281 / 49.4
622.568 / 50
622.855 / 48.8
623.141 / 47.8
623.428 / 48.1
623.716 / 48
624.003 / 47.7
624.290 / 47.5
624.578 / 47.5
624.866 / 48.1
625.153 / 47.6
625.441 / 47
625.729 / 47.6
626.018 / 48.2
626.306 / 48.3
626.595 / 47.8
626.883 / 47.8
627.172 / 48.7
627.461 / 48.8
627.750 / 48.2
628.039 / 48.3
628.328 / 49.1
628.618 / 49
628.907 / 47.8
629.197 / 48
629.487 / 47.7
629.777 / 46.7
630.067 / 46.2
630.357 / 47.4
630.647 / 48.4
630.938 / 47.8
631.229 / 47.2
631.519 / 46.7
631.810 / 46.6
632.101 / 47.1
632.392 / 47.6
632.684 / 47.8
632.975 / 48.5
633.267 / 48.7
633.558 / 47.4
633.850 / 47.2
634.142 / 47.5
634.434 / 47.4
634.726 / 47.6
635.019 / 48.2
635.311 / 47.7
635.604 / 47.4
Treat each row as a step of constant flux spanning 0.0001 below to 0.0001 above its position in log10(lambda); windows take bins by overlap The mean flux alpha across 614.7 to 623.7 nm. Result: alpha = 48.7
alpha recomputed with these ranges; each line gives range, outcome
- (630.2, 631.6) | 47.5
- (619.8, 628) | 48.5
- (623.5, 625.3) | 47.7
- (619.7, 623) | 49.4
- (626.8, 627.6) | 48.5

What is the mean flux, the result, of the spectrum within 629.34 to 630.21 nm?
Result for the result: 46.9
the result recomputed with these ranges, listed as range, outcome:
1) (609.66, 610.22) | 50.6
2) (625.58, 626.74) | 48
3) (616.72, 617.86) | 47.7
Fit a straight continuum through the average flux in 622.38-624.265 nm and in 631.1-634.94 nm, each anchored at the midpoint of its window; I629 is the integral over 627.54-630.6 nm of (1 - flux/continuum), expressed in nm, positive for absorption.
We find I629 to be 0.00 nm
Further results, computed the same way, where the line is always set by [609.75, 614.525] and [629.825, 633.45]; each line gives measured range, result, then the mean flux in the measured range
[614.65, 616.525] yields 0.025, 48.4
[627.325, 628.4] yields -0.016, 48.6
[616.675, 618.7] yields 0.023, 48.3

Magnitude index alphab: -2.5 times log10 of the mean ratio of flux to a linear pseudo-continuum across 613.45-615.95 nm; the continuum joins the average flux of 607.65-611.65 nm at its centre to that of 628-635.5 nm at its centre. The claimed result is 0.01 mag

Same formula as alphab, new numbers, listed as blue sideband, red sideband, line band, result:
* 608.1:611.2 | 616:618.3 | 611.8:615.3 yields -0.01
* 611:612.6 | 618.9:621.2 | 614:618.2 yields 0.02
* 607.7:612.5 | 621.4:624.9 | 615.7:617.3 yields 0.03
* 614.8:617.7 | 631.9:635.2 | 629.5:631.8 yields 0.01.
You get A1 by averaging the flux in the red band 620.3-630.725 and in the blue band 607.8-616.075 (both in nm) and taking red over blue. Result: 1.0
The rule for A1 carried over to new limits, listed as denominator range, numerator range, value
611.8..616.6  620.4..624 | 1.00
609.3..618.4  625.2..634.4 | 0.98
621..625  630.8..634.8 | 0.98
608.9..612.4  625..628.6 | 0.97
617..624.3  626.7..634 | 0.98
